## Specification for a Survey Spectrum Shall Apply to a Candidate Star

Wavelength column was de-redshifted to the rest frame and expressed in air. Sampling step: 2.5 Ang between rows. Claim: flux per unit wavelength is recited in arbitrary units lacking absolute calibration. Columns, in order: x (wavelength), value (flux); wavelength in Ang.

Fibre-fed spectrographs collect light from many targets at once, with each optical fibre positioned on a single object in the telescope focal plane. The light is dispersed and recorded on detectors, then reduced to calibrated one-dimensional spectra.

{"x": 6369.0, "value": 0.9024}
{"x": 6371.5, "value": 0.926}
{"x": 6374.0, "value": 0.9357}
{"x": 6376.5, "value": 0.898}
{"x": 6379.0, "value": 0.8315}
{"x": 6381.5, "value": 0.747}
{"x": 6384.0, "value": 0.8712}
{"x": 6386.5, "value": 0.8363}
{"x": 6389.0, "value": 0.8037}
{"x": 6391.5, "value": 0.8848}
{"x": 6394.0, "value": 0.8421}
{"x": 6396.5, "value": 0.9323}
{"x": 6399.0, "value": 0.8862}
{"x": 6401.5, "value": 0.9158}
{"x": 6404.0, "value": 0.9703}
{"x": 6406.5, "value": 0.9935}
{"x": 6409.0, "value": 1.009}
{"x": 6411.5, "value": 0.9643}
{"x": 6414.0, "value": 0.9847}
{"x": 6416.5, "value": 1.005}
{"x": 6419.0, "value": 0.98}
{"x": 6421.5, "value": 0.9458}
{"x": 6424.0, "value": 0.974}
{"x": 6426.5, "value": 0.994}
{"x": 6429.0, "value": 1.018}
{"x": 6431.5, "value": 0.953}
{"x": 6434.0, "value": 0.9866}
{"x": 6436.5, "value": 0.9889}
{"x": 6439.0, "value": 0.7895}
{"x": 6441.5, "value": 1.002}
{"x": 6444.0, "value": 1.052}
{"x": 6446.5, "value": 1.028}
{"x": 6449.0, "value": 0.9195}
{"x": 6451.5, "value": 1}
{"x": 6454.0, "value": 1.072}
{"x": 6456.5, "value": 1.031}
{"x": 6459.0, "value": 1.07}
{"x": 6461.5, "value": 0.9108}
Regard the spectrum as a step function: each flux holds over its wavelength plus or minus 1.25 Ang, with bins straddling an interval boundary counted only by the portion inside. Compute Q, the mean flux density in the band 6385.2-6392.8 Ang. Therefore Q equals 0.842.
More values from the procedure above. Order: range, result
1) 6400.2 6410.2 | 0.972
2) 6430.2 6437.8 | 0.975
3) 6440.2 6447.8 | 1.03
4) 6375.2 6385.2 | 0.837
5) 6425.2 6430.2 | 1.01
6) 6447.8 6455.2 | 0.997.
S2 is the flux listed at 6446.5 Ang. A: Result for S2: 1.028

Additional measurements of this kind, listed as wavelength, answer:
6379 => 0.8315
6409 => 1.009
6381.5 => 0.747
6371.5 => 0.926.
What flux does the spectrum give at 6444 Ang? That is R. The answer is 1.052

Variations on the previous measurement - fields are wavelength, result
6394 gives 0.8421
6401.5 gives 0.9158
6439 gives 0.7895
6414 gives 0.9847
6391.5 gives 0.8848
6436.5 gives 0.9889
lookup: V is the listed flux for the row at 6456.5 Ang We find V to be 1.031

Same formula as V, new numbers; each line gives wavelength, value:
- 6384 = 0.8712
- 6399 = 0.8862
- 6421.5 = 0.9458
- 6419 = 0.98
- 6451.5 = 1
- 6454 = 1.072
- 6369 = 0.9024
